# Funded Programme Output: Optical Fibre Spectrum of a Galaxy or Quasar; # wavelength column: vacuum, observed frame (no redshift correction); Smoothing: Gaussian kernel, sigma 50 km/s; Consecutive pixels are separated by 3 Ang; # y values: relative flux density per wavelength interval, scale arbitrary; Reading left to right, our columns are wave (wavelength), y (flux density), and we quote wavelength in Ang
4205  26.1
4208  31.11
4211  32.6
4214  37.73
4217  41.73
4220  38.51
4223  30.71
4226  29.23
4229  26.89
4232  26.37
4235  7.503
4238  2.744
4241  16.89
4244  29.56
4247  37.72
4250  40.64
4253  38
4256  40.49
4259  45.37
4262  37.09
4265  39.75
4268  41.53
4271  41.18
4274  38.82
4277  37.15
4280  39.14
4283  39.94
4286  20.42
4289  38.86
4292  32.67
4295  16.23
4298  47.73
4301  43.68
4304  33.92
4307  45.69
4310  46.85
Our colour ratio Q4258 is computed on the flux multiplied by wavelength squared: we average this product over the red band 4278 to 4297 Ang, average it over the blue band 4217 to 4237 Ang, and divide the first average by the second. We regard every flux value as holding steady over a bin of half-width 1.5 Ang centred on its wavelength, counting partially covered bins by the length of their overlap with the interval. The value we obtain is 1.2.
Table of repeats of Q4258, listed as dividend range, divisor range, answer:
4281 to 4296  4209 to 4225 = 0.88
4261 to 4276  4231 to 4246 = 2.37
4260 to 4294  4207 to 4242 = 1.40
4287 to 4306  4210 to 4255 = 1.25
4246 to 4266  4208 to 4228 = 1.18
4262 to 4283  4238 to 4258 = 1.25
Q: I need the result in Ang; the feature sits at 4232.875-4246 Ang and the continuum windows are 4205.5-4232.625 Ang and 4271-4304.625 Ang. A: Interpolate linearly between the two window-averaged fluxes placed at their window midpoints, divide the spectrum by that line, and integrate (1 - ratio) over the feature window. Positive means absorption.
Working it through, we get 7.0 Ang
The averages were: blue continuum 32.7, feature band 15.7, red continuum 35.6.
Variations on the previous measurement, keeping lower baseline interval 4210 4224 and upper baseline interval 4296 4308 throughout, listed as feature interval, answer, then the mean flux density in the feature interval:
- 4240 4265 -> 1.53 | 36.3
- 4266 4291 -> 1.89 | 37.1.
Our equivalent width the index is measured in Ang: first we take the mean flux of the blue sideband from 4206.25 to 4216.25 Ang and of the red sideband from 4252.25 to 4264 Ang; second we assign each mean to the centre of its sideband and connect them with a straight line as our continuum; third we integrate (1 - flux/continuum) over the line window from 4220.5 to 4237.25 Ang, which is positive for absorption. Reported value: 5.7 Ang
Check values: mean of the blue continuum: 34.2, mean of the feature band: 24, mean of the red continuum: 40.4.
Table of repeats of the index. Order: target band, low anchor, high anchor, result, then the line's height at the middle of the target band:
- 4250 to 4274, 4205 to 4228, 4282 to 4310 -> -3.65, 35.1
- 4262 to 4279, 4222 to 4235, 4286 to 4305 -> -4.53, 31.2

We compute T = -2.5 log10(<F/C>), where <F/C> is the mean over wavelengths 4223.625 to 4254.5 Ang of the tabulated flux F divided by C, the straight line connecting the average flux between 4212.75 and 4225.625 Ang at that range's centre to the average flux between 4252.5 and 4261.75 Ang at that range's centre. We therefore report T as 0.45 mag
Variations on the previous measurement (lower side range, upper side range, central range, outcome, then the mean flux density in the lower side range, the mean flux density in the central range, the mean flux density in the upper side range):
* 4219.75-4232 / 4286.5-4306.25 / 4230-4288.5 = 0.00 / 30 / 32.7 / 35.1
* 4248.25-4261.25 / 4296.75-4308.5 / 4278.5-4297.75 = 0.29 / 40.8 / 32.3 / 42.6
